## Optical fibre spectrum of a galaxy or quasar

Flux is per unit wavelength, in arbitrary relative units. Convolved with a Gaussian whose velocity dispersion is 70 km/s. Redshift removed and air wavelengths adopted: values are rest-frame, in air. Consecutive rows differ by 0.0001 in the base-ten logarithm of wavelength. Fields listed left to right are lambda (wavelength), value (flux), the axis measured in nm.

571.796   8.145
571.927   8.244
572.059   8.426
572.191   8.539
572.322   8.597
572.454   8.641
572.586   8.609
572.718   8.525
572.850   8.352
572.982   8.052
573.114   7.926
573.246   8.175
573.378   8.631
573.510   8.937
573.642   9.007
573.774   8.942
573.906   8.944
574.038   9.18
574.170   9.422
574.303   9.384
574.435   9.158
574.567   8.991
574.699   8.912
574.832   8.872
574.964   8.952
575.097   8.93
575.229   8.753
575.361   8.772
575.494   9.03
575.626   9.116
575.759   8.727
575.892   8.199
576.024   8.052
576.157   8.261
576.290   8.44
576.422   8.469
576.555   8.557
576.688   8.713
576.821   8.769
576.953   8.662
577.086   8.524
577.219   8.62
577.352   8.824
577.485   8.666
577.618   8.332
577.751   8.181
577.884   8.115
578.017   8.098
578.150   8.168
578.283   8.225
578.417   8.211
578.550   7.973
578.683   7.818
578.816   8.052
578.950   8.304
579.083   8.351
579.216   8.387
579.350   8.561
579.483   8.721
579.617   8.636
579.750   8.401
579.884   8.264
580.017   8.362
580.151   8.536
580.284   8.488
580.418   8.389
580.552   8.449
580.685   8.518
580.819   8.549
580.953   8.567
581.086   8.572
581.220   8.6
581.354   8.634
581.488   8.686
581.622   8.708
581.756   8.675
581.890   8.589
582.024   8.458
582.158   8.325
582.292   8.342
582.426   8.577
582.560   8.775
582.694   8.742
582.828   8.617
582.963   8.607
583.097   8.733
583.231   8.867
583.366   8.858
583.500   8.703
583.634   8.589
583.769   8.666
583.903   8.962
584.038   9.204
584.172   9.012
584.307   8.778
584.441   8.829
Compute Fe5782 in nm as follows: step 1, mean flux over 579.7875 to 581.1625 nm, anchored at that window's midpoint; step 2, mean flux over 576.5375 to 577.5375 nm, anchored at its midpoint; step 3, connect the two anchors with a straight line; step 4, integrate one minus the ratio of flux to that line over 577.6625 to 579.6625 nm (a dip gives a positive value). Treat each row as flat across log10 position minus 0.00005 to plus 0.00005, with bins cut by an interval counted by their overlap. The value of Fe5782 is 0.08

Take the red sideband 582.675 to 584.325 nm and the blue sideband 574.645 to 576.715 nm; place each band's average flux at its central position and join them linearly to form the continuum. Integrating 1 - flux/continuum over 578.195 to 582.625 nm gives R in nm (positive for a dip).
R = 0.15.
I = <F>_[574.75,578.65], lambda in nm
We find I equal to 8.52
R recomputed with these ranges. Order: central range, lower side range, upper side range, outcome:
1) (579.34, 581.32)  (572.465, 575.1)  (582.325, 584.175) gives 0.06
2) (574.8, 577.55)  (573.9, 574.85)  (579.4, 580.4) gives 0.08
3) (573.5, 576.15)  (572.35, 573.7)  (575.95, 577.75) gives -0.12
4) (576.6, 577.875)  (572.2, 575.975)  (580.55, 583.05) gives 0.02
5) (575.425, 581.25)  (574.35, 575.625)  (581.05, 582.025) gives 0.23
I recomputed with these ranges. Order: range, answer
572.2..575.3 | 8.78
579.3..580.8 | 8.49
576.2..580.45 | 8.4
